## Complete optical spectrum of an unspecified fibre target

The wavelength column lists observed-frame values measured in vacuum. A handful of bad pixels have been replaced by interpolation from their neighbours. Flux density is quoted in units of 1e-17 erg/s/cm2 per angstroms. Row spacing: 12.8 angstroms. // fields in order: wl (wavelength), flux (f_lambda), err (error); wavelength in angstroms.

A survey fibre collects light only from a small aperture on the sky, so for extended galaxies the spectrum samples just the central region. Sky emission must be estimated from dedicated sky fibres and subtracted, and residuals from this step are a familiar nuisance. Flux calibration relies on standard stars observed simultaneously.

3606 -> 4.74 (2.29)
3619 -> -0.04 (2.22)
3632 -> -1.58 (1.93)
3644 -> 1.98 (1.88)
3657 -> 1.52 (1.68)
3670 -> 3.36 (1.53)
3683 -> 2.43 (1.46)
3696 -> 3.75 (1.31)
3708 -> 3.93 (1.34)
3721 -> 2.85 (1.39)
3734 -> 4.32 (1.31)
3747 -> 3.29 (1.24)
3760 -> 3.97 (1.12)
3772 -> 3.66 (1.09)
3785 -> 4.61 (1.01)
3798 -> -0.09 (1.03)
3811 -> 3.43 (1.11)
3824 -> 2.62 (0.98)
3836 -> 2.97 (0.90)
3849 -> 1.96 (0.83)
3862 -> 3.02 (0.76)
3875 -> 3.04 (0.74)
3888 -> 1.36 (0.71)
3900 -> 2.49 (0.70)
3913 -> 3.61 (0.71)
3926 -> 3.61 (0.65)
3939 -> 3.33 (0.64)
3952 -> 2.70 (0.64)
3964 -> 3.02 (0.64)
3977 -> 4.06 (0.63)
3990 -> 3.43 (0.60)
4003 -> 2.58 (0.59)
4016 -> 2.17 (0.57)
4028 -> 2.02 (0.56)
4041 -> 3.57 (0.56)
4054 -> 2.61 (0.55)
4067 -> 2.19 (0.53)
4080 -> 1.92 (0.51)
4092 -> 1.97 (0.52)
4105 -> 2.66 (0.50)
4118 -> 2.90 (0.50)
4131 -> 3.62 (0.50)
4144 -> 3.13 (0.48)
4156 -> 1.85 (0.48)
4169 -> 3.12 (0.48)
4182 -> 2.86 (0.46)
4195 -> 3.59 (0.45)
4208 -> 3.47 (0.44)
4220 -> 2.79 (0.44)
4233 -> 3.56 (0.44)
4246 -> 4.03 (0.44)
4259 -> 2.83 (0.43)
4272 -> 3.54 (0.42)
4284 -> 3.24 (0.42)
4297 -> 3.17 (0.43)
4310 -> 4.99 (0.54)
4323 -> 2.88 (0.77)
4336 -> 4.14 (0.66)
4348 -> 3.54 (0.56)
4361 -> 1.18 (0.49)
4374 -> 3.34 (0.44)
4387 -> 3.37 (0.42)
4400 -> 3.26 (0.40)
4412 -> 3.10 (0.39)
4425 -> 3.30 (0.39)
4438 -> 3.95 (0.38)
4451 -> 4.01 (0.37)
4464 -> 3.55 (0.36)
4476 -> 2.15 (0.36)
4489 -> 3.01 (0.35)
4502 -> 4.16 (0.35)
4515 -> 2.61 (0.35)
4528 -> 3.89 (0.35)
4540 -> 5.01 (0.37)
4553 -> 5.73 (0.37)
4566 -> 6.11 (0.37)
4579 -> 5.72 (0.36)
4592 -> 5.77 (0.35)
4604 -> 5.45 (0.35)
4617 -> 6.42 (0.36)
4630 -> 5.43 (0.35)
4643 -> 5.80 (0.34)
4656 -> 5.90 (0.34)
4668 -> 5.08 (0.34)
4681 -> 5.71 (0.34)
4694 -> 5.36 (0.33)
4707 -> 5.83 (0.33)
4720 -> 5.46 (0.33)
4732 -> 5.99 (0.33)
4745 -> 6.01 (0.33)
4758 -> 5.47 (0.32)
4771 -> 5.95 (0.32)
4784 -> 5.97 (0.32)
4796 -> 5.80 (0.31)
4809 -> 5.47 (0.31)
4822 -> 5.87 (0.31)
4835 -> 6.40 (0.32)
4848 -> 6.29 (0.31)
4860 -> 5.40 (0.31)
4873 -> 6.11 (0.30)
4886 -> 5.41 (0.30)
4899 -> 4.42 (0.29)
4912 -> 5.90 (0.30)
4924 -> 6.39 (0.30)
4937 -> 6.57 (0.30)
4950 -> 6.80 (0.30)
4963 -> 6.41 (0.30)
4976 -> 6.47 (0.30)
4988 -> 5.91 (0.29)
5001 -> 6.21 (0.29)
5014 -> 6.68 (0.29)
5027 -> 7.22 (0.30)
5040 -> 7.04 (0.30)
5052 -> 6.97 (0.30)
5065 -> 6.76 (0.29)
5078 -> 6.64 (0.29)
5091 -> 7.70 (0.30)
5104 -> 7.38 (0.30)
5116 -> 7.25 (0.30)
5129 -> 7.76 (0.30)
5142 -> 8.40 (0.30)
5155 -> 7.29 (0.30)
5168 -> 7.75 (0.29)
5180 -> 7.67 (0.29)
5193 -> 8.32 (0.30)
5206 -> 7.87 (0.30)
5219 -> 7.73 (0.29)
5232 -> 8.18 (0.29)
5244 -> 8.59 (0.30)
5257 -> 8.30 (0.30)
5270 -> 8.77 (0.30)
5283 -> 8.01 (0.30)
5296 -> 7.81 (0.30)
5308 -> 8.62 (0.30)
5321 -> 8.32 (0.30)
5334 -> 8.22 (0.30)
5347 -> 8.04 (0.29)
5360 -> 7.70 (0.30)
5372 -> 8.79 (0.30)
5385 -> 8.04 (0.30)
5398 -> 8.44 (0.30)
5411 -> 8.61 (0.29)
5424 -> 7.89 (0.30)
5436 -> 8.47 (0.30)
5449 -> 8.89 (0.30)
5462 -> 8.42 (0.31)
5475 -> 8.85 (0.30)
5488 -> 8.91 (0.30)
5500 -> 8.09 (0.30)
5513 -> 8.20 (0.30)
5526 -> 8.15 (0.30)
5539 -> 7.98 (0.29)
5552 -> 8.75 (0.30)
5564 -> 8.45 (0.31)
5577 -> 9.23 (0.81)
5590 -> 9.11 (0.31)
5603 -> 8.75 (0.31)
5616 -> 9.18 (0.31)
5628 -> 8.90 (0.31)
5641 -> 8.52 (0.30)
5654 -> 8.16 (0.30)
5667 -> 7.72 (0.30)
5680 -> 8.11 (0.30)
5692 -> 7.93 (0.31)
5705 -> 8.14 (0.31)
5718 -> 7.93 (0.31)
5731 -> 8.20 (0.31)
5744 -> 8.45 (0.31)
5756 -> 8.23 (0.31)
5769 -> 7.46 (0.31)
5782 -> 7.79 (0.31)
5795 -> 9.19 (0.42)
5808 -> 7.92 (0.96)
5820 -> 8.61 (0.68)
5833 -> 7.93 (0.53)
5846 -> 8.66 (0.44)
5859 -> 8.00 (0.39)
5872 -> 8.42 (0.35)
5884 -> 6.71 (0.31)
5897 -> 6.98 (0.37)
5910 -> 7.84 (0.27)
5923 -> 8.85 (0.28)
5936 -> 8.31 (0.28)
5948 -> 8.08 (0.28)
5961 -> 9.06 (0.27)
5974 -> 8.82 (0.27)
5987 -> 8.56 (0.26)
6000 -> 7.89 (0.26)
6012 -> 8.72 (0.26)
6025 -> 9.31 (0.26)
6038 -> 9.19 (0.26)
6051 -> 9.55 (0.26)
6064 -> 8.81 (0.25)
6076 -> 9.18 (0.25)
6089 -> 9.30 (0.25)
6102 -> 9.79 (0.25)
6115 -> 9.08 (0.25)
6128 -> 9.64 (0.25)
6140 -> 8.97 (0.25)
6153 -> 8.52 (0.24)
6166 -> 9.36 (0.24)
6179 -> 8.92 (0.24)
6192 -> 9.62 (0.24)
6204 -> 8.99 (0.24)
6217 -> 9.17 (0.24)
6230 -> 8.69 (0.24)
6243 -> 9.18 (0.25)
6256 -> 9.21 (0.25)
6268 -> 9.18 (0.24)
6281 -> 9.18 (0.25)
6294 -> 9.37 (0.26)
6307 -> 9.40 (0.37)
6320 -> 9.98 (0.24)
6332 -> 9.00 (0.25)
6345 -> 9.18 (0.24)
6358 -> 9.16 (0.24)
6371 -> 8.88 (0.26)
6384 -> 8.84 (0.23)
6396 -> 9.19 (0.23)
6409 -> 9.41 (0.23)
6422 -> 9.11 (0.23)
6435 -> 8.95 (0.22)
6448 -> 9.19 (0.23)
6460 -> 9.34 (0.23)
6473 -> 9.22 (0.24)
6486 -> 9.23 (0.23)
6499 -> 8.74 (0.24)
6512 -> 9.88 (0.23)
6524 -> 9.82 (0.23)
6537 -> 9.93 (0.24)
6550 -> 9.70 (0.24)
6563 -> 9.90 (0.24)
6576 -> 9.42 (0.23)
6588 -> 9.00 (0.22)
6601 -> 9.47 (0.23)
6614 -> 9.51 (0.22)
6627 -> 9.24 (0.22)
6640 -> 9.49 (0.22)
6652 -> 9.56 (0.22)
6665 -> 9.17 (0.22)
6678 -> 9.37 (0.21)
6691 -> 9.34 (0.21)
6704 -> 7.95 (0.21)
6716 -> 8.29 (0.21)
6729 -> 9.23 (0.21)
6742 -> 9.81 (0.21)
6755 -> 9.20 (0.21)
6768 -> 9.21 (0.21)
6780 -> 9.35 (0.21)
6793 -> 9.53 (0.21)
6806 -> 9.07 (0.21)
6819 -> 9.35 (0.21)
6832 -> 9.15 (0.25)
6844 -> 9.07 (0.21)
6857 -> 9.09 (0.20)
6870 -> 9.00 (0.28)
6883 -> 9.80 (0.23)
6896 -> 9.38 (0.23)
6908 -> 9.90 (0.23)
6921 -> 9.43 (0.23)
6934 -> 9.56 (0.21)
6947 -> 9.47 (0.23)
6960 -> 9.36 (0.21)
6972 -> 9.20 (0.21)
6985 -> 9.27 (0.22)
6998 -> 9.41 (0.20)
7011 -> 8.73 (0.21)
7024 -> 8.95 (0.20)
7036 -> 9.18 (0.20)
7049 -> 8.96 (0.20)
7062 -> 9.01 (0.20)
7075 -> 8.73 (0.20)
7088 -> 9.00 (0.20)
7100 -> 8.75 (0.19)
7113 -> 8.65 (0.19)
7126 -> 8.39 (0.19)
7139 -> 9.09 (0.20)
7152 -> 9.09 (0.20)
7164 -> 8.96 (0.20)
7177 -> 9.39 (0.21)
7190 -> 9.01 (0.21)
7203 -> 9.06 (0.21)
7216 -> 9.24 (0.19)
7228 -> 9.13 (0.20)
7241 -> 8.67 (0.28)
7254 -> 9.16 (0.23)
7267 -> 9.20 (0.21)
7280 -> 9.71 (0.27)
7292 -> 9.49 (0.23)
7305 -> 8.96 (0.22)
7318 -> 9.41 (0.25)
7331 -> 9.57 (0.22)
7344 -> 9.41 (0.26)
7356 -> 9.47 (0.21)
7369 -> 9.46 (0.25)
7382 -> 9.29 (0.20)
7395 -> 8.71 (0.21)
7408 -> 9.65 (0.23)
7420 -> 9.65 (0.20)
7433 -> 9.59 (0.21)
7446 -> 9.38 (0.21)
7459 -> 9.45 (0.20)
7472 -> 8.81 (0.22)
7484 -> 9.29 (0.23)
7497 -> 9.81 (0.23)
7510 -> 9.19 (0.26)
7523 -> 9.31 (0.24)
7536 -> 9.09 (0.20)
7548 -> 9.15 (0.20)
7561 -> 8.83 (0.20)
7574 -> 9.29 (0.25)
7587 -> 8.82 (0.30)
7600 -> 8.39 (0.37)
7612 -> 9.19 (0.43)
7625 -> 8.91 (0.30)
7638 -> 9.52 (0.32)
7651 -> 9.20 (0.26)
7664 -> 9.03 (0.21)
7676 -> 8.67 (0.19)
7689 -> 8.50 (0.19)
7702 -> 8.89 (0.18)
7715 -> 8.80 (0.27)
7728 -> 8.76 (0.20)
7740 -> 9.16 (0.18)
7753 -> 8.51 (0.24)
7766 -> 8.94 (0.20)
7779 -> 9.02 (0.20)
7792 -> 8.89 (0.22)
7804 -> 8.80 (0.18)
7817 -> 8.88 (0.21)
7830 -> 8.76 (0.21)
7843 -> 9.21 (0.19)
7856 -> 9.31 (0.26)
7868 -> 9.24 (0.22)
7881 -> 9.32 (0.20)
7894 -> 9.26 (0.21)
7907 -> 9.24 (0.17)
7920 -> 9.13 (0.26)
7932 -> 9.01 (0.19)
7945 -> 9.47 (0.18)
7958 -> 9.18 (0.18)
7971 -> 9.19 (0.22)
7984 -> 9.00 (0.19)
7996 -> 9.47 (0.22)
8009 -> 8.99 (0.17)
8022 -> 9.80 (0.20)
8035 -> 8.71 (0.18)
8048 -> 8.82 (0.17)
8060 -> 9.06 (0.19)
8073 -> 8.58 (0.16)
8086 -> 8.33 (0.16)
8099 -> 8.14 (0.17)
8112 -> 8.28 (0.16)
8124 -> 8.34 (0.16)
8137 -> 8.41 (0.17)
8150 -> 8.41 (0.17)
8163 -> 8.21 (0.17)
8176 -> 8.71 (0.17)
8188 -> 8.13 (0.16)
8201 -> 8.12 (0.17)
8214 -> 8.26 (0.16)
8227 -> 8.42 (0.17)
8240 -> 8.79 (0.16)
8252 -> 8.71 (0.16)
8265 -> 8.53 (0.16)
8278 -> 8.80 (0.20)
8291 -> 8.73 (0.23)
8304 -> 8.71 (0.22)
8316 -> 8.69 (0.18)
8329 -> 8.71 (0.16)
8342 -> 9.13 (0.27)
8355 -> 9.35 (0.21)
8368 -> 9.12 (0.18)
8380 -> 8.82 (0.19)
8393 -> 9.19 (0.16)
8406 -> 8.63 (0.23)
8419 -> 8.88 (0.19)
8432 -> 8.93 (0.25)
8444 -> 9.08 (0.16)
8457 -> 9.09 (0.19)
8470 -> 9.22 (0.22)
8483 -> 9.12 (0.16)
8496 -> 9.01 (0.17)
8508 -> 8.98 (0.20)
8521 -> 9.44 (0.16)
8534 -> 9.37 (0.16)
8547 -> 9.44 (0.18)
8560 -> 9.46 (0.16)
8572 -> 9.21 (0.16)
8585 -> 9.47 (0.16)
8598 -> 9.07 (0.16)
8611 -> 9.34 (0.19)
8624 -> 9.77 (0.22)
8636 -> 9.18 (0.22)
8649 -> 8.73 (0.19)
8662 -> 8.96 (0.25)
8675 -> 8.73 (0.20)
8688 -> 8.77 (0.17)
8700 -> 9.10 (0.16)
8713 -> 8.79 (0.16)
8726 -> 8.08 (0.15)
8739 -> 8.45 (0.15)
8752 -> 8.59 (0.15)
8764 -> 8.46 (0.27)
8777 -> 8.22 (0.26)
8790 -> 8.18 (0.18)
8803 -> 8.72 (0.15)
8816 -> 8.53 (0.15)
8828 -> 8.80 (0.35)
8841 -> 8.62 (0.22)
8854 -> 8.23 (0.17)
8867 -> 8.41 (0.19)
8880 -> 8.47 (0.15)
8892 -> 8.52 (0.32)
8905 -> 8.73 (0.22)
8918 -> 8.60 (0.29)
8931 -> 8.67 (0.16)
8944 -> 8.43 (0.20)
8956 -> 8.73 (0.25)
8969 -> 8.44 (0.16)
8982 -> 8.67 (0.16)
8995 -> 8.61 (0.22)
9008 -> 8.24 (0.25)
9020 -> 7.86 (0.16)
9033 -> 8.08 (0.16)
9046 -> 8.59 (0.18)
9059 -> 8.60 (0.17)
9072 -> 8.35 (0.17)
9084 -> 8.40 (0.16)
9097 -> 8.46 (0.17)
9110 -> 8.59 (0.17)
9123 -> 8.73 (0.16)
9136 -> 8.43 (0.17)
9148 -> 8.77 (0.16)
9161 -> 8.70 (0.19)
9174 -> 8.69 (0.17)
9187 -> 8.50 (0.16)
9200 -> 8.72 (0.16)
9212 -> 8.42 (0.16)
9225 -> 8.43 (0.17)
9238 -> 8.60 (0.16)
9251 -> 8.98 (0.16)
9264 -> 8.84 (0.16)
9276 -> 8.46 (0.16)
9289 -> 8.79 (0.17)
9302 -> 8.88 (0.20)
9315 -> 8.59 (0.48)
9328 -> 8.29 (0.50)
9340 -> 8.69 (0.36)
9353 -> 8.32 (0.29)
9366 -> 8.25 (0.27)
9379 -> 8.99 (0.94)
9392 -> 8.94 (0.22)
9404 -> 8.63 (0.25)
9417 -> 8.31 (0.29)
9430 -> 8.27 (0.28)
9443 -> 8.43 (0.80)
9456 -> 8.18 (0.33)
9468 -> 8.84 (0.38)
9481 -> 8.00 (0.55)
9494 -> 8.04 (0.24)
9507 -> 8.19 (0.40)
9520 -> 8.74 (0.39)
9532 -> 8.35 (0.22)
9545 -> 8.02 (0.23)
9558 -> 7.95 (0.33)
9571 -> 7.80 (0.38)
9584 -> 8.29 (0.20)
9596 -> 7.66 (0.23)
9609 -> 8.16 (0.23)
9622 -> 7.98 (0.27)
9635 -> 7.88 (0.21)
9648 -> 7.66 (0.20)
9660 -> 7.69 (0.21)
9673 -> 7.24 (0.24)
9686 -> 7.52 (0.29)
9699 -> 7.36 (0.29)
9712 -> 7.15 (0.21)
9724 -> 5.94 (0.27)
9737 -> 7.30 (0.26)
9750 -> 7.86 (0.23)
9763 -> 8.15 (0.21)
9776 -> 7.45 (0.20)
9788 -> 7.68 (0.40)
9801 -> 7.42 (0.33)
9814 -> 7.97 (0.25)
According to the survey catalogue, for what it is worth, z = 0.138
